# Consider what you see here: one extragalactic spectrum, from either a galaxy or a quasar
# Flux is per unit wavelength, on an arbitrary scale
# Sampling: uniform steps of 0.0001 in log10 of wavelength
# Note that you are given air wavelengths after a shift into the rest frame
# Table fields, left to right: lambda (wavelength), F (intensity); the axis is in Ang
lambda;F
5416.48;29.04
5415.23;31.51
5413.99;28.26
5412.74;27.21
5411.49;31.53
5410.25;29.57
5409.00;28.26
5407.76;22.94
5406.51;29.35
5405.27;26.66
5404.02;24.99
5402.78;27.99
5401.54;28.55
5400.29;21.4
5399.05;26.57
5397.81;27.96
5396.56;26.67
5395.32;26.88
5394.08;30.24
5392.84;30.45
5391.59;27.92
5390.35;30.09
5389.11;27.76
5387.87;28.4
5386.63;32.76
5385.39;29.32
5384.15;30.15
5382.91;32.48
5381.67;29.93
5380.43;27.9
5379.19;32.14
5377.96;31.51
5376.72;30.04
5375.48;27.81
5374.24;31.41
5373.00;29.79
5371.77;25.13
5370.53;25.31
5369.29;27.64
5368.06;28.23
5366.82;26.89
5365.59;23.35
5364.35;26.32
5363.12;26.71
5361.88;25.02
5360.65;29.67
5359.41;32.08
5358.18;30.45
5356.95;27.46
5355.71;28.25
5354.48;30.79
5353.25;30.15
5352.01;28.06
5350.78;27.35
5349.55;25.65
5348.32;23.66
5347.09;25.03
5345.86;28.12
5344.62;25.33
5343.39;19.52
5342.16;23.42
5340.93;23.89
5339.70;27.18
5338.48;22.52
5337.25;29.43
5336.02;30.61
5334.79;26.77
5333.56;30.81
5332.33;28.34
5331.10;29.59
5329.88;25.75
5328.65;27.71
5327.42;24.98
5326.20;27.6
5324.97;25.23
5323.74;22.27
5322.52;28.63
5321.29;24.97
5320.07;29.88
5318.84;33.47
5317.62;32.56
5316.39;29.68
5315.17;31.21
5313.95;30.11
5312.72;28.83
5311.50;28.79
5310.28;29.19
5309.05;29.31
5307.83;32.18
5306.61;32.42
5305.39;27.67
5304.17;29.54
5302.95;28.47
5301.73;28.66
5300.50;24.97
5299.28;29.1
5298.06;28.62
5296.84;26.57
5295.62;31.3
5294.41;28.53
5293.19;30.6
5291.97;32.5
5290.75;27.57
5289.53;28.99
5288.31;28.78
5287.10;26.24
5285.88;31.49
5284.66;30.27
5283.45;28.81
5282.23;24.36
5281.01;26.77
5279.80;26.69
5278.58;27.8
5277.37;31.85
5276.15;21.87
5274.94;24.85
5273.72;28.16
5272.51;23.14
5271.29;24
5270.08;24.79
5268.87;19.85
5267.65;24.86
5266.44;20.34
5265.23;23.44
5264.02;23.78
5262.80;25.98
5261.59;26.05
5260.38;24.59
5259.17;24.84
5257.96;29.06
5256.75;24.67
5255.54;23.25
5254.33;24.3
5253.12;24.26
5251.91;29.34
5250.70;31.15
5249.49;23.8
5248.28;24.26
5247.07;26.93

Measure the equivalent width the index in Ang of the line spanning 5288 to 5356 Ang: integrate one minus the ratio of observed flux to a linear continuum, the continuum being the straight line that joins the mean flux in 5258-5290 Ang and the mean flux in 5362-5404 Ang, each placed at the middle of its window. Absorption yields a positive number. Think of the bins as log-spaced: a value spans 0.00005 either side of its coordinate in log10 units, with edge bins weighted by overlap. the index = -2.8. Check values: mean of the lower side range 25.9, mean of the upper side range 28.3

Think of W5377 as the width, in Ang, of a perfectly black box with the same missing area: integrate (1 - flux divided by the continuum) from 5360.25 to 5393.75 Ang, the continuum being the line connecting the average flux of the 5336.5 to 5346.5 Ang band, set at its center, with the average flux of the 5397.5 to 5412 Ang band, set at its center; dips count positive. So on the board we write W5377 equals -3.2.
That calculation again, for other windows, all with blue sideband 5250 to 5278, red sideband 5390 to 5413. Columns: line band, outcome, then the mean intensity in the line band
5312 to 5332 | -1.60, 28.3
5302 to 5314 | -1.70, 29.6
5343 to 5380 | -1.07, 27.7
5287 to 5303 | -1.88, 28.7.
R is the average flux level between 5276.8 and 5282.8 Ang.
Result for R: 27.5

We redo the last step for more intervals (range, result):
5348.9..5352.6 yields 27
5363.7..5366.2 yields 24.9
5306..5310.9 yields 30.8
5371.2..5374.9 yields 28.8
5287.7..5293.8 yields 29.7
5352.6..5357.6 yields 29.1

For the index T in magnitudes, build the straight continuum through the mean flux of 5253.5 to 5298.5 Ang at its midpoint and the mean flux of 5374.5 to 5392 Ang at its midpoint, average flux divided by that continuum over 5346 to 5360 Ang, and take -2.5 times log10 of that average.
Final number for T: 0.03 mag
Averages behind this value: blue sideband 26.5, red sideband 29.9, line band 28.1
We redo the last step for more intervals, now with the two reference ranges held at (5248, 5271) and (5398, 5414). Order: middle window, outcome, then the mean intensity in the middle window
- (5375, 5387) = -0.138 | 30.4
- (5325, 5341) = -0.055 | 27.4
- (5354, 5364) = -0.090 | 28.7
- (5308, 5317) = -0.158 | 29.7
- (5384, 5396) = -0.095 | 29.4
